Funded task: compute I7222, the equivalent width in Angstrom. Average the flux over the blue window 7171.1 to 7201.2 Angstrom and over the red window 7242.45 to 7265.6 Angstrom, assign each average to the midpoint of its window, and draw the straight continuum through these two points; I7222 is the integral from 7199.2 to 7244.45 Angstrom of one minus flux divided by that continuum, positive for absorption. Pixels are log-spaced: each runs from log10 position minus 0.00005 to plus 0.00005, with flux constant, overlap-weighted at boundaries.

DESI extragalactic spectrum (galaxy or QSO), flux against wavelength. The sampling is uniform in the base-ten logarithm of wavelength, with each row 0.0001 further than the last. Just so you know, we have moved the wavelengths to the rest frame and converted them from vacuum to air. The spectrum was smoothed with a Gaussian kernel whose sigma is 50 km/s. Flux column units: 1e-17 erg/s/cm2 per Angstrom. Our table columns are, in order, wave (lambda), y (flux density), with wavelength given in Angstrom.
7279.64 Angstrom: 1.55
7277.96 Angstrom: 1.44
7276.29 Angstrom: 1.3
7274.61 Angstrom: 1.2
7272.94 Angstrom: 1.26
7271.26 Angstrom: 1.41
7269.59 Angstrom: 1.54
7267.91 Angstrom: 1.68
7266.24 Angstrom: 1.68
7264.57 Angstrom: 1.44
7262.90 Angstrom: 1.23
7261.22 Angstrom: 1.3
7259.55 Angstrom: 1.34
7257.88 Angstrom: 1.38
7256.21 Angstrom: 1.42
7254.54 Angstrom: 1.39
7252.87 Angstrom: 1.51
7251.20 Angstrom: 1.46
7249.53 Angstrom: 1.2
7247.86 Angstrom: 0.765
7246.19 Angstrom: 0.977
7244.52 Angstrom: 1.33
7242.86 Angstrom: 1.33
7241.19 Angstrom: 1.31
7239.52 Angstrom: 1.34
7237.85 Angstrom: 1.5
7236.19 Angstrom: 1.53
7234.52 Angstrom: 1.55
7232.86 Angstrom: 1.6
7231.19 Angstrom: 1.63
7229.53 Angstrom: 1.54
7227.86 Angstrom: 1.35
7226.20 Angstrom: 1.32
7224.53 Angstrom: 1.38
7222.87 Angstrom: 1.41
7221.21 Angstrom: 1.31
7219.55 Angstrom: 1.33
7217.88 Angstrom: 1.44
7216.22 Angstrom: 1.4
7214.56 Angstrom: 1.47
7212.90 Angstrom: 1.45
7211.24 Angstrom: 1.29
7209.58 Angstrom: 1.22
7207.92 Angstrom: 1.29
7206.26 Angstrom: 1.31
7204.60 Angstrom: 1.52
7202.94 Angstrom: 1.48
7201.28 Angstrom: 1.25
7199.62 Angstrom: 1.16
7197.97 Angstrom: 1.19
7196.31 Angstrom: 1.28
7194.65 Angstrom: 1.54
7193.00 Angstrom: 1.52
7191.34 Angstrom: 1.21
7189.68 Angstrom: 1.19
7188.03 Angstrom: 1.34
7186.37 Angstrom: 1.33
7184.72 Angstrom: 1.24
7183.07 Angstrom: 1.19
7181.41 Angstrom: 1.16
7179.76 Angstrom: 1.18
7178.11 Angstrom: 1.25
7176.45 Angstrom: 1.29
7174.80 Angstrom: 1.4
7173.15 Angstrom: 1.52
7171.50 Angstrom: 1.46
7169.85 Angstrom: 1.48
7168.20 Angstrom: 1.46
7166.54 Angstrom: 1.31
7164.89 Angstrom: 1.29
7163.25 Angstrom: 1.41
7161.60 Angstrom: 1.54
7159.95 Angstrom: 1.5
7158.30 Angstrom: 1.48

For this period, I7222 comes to -3.5 Angstrom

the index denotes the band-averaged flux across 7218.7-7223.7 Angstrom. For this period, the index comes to 1.35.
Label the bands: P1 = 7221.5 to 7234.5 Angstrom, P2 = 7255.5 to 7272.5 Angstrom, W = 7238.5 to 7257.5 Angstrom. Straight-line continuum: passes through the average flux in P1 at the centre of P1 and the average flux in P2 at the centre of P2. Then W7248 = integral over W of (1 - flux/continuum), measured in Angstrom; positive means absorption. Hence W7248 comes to 2.2 Angstrom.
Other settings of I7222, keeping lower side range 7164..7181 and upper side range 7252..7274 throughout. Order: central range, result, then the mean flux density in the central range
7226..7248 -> 0.4 Angstrom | 1.38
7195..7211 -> 0.9 Angstrom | 1.31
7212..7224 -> -0.1 Angstrom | 1.4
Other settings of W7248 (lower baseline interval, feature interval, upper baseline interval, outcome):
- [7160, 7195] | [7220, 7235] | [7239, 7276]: -1.2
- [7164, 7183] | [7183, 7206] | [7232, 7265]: 0.3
